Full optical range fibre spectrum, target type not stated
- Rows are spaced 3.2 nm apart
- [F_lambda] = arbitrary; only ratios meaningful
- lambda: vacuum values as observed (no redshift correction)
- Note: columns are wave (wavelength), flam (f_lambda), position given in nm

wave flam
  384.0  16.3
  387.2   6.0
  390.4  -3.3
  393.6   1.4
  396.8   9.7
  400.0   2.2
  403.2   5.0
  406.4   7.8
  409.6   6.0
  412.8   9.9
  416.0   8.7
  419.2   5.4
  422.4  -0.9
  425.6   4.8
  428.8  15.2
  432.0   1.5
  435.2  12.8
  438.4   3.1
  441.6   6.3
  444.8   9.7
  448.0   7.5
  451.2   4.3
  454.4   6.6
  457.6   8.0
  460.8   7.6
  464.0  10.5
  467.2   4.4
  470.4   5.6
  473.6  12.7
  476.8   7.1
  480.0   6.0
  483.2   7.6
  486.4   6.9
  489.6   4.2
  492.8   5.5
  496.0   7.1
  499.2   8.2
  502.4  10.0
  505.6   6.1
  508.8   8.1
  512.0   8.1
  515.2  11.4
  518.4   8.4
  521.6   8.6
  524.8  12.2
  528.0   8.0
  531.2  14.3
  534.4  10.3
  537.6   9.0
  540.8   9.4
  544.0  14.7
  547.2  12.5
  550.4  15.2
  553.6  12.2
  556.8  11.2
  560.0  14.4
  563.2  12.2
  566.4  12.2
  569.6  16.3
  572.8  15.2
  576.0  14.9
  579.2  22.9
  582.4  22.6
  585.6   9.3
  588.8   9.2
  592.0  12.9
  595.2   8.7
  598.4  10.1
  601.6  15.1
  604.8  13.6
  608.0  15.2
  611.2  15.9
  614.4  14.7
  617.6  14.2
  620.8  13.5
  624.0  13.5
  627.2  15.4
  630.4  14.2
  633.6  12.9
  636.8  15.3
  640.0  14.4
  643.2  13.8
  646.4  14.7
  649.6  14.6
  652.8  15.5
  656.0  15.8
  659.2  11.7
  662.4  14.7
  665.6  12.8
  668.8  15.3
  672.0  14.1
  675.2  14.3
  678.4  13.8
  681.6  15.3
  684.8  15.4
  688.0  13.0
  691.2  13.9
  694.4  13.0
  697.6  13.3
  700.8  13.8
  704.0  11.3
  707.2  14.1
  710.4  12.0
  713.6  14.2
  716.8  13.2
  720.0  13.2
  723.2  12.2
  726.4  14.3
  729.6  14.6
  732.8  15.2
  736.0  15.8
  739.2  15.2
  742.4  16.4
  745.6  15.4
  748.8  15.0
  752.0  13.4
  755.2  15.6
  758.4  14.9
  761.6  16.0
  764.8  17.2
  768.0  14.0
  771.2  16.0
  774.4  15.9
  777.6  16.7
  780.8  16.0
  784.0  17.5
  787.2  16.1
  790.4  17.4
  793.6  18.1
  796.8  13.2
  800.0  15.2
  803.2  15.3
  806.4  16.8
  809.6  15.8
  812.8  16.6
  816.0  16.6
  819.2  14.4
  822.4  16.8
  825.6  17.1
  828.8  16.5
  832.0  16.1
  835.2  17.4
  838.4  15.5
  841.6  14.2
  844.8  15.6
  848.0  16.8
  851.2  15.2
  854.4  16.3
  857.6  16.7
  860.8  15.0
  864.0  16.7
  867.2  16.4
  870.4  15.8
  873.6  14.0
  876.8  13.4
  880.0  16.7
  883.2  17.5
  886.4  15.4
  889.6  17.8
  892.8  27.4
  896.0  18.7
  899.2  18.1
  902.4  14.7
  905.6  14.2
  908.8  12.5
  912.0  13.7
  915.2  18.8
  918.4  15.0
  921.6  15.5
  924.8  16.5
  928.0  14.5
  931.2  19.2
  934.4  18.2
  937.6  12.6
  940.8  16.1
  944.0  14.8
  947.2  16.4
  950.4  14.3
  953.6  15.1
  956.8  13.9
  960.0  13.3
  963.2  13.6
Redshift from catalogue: 0.360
